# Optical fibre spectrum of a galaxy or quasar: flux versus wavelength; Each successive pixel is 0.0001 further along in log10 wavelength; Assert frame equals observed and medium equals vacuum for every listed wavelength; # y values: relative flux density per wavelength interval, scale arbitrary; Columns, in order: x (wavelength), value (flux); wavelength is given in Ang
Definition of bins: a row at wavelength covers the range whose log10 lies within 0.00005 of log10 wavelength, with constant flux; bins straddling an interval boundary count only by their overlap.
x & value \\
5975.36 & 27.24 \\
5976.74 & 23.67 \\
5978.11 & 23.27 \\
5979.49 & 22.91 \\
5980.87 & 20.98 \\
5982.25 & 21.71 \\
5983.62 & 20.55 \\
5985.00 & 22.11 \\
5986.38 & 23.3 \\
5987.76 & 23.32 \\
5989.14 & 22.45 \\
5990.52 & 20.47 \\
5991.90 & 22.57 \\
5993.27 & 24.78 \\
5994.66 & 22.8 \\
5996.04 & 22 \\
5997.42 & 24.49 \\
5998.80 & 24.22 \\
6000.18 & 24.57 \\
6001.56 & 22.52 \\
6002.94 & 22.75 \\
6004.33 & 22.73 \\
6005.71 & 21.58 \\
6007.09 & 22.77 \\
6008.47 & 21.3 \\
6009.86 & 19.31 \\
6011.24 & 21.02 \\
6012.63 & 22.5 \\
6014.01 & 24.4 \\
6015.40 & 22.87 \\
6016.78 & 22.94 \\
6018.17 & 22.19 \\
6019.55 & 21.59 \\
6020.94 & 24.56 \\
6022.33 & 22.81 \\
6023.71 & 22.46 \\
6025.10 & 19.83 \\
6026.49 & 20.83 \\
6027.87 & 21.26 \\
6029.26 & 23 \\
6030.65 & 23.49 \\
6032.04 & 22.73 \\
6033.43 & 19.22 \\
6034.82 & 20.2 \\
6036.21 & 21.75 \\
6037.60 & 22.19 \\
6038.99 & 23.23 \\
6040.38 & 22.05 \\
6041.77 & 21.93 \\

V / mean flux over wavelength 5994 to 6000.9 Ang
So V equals 23.6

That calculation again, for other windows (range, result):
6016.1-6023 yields 22.8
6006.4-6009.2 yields 22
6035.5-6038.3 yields 22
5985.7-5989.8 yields 23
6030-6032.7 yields 23.1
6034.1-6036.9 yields 21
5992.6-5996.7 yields 23.1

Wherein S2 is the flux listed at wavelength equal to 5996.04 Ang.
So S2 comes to 22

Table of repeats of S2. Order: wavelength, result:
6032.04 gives 22.73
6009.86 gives 19.31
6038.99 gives 23.23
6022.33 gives 22.81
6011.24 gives 21.02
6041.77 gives 21.93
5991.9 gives 22.57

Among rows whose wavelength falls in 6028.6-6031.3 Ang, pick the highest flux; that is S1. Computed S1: 23.49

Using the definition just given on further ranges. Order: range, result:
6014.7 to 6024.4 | 24.56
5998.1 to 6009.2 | 24.57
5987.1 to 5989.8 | 23.32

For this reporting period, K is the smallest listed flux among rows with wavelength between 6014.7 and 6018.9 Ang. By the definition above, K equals 22.19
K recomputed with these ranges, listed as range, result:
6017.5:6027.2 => 19.83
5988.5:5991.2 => 20.47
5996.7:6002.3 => 22.52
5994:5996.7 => 22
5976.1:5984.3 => 20.55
